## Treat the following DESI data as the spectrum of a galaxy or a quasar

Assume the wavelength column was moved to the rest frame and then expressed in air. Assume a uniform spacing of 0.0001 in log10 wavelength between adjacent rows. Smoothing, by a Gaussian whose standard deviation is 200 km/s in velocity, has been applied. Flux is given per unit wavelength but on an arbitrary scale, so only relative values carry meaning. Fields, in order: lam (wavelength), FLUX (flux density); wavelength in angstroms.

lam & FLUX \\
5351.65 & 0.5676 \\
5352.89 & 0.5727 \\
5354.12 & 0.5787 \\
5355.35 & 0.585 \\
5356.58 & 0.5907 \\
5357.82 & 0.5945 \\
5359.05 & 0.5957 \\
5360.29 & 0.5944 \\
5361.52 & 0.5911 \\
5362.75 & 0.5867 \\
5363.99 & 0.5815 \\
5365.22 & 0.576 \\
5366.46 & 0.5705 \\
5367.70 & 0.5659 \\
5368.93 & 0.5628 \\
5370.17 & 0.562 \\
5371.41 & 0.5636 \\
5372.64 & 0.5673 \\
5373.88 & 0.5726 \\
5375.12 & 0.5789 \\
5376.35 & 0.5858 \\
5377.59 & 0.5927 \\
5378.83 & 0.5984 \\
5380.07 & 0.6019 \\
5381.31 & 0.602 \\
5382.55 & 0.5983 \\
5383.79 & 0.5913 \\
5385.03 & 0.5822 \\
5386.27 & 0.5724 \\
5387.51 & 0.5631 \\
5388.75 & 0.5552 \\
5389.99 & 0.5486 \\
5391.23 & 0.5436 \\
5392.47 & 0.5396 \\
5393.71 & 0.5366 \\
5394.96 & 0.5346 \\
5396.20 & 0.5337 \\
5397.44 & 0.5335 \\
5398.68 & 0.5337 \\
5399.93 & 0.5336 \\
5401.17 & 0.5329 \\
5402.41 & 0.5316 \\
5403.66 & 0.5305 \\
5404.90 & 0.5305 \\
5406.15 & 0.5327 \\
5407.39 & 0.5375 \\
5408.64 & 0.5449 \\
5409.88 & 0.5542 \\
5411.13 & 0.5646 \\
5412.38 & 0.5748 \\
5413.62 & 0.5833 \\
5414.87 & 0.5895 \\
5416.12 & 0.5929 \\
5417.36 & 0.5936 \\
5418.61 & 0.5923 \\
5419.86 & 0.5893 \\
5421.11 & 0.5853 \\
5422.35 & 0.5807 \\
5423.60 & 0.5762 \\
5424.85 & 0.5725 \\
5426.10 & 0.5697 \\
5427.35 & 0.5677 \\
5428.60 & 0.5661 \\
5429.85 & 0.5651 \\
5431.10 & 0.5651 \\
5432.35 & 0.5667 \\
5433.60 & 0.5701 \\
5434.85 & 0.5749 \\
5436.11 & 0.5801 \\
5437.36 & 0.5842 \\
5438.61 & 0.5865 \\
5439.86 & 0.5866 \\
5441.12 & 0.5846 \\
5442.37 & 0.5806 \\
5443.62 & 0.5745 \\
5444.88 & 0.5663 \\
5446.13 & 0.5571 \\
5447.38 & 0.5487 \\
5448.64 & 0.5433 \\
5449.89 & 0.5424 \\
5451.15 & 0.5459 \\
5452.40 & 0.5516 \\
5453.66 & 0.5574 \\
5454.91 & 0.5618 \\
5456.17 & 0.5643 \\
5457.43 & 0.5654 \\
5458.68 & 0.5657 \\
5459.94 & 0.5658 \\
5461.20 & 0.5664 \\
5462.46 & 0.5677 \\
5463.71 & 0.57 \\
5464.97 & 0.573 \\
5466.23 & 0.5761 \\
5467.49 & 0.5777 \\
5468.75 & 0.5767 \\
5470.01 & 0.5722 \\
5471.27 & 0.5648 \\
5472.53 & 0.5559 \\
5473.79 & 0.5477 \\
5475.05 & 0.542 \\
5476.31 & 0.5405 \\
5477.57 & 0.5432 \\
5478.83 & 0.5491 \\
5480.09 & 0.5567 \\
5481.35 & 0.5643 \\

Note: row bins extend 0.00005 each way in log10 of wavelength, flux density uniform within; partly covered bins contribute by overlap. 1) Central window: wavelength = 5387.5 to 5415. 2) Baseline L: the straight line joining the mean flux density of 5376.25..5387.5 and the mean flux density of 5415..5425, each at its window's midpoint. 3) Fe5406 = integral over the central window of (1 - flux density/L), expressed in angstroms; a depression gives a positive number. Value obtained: 2.01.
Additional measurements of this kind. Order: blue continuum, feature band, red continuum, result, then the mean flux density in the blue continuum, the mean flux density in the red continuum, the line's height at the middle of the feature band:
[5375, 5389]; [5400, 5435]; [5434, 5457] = 0.6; 0.586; 0.566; 0.575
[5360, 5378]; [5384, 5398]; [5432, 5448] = 0.6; 0.577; 0.574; 0.576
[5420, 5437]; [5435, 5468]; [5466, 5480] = -0.1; 0.573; 0.558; 0.565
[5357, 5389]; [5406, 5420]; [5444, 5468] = 0.0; 0.581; 0.561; 0.572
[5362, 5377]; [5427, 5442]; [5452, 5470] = -0.2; 0.573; 0.567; 0.569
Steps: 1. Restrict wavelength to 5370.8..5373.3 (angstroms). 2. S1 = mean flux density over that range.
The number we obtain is 0.567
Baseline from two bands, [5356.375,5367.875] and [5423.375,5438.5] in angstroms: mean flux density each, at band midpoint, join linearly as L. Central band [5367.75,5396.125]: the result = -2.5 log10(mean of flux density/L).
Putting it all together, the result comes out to 0.02 mag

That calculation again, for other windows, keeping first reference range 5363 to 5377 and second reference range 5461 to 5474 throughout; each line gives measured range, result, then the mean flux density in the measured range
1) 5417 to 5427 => -0.02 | 0.582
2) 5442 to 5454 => 0.03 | 0.556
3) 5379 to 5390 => -0.02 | 0.582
